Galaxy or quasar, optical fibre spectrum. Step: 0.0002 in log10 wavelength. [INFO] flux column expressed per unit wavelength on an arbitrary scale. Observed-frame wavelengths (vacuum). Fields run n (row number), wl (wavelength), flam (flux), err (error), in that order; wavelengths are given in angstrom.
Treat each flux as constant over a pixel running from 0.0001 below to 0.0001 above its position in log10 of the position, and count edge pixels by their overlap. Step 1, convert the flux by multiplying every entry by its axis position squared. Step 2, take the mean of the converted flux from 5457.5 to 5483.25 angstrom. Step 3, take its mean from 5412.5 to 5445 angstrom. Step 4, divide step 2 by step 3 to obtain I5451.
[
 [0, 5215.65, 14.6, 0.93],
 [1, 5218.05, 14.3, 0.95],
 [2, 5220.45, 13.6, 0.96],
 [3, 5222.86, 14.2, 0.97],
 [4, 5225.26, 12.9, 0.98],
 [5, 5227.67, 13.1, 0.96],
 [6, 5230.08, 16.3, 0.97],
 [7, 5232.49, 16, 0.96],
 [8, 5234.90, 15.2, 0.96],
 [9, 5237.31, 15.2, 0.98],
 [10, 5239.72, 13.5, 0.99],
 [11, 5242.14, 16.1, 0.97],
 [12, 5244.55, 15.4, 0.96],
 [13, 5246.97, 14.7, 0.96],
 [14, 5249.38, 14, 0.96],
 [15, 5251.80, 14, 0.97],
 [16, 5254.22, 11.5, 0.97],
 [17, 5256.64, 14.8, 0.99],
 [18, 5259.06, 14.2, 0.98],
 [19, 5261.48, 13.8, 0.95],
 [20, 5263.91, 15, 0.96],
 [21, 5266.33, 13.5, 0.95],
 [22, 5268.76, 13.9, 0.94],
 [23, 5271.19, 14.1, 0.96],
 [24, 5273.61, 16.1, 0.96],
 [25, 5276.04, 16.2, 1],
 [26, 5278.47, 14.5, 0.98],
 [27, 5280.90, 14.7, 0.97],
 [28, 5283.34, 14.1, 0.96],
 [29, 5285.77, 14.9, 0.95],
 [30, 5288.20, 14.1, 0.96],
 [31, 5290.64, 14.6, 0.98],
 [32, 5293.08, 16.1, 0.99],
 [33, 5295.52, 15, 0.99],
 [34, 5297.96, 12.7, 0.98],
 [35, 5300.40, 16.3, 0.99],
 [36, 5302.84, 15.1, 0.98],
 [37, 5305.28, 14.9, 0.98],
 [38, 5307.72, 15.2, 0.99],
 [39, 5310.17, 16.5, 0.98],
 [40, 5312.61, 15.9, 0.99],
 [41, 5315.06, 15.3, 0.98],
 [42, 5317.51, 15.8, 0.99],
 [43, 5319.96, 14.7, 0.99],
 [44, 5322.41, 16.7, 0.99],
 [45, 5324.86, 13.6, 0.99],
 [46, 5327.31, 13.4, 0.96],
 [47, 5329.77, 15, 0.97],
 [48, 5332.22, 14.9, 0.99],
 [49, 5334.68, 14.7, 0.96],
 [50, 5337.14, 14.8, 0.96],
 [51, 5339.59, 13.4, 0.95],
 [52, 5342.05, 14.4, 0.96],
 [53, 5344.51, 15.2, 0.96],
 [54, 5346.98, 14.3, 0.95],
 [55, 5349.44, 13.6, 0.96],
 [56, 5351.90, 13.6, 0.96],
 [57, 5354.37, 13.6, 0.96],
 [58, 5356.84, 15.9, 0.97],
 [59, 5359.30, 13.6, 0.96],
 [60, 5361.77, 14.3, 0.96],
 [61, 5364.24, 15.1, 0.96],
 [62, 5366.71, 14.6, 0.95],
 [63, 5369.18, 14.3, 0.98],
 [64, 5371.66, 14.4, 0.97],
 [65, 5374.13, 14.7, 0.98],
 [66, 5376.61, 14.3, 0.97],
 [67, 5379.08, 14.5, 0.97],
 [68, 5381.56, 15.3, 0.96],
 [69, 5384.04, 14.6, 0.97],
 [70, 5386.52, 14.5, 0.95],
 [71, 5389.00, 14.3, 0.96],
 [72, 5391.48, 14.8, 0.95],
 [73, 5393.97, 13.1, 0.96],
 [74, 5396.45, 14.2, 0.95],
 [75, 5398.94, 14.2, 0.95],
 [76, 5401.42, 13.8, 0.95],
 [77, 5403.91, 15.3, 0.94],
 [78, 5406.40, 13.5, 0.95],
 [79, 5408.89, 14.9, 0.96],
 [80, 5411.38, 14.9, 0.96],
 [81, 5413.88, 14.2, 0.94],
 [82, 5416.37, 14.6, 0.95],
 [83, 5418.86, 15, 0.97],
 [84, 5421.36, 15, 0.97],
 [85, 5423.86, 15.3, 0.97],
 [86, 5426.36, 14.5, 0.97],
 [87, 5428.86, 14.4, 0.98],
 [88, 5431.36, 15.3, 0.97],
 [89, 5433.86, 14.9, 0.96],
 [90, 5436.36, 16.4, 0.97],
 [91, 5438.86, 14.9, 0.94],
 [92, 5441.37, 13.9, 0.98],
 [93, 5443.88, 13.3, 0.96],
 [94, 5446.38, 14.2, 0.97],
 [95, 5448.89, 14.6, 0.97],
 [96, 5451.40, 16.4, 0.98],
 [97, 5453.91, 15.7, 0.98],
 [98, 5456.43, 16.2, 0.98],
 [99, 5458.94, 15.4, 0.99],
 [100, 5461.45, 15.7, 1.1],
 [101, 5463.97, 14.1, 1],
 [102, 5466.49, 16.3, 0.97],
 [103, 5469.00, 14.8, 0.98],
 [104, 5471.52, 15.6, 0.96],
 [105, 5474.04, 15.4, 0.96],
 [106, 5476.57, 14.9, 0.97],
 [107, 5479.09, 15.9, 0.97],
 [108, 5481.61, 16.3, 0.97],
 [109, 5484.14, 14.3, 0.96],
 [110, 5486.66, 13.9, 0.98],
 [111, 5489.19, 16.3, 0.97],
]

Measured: 1.06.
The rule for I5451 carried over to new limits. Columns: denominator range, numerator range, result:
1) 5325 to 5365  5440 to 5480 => 1.10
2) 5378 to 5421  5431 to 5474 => 1.07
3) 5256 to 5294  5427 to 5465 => 1.09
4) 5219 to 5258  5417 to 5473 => 1.13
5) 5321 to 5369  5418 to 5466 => 1.08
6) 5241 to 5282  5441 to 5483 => 1.13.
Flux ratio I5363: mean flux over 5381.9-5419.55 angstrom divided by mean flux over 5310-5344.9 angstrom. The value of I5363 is 1.0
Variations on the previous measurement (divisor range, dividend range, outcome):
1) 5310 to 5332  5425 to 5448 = 0.97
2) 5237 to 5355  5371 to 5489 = 1.01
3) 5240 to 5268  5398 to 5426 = 1.03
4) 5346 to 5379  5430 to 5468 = 1.06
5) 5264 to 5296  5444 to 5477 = 1.03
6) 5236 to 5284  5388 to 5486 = 1.03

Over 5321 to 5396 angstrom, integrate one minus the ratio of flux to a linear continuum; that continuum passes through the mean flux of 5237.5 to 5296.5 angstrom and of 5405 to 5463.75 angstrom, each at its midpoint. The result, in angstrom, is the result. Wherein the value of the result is 1.5 angstrom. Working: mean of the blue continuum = 14.5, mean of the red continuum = 14.9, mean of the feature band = 14.4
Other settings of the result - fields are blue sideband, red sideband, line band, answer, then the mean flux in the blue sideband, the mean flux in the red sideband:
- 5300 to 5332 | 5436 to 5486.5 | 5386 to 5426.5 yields 1.9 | 15.2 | 15.2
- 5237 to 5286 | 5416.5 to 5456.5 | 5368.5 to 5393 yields 0.4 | 14.5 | 15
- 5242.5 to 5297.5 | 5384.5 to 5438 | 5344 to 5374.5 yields 0.4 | 14.5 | 14.6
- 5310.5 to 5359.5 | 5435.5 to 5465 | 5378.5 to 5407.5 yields 1.0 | 14.7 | 15.1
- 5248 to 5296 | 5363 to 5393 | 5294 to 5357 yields -1.1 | 14.4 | 14.6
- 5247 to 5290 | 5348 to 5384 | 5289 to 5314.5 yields -1.5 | 14.3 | 14.4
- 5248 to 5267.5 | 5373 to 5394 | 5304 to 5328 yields -1.8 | 13.9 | 14.5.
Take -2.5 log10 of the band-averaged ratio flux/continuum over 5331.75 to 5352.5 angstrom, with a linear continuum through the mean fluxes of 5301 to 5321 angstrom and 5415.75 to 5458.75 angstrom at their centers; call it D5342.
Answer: 0.07 mag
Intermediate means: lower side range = 15.5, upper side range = 15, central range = 14.3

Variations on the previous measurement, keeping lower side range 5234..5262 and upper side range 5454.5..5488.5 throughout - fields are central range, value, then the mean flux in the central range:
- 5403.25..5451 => 0.03 mag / 14.7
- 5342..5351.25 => 0.03 mag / 14.3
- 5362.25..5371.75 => 0.02 mag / 14.6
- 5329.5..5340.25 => 0.01 mag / 14.6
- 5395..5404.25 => 0.06 mag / 14.3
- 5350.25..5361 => 0.05 mag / 14.2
